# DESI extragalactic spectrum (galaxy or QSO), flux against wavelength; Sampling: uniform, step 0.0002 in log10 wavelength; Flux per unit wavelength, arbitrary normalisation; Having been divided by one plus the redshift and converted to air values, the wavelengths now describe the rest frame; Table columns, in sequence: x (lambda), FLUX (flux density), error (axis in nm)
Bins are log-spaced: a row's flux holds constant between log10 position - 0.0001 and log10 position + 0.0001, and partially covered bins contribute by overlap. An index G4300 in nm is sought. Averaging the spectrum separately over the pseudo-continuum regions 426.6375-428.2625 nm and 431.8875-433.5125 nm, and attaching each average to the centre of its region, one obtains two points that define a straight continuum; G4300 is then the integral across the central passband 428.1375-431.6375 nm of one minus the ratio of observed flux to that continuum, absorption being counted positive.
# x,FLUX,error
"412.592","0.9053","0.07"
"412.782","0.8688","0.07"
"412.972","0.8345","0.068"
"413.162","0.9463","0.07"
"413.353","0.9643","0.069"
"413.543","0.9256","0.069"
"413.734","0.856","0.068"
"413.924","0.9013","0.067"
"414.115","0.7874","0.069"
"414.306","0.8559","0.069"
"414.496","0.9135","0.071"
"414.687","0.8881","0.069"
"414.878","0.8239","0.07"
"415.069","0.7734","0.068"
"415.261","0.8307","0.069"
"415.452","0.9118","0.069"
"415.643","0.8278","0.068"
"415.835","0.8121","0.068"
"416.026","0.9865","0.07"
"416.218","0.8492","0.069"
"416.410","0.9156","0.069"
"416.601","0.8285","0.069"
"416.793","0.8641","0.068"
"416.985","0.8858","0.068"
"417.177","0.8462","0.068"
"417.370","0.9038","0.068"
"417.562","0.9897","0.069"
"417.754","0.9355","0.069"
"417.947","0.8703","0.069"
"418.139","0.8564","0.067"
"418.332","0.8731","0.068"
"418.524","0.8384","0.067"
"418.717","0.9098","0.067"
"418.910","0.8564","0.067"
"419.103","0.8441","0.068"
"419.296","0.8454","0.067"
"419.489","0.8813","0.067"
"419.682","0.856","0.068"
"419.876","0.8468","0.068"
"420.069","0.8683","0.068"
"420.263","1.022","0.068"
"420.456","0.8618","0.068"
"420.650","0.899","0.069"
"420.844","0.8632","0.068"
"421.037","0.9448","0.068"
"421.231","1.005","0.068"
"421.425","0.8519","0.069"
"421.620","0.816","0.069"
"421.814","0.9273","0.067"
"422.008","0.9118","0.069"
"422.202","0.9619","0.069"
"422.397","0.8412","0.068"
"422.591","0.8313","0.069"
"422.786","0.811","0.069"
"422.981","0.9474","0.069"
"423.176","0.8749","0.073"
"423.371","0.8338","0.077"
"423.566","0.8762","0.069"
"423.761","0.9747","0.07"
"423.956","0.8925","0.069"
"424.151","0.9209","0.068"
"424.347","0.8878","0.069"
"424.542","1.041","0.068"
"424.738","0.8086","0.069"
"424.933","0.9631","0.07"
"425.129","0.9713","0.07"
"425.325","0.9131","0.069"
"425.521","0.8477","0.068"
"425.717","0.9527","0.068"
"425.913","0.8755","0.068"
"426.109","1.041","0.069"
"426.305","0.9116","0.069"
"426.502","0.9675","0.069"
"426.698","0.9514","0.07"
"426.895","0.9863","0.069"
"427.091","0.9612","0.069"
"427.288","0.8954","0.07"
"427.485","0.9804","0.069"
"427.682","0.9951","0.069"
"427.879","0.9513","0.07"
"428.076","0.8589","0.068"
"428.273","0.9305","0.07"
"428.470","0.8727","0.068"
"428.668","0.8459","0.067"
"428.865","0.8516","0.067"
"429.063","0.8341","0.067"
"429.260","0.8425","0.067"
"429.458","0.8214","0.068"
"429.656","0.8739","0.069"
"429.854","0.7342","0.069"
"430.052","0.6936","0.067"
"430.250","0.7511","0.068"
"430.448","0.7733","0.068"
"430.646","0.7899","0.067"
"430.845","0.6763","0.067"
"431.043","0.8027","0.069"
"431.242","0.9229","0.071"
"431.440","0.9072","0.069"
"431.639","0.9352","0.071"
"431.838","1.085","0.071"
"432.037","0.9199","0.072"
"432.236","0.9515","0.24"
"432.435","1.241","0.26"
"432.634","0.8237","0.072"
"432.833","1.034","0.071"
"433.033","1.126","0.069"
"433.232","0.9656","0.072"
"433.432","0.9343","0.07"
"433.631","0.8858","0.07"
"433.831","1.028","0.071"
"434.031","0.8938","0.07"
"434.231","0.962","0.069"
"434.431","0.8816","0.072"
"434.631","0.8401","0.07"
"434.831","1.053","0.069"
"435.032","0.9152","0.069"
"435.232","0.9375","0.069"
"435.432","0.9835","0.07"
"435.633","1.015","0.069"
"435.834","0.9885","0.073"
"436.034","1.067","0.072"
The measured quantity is 0.54 nm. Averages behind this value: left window 0.946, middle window 0.823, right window 1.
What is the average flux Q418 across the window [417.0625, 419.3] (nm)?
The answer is 0.882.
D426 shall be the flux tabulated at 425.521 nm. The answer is 0.8477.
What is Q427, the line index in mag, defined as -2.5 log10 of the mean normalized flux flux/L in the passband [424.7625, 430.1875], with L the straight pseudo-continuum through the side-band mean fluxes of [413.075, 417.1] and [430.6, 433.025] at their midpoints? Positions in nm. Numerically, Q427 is 0.02 mag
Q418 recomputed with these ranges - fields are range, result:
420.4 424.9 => 0.896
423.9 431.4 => 0.884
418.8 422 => 0.888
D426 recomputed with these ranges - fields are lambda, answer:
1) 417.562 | 0.9897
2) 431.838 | 1.085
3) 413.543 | 0.9256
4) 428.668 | 0.8459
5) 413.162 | 0.9463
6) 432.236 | 0.9515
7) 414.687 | 0.8881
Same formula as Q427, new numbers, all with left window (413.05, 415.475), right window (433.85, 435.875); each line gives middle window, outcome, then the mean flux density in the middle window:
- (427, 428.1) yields -0.027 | 0.945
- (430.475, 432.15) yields 0.072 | 0.876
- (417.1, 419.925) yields 0.015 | 0.877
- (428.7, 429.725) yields 0.103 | 0.844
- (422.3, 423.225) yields 0.055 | 0.86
